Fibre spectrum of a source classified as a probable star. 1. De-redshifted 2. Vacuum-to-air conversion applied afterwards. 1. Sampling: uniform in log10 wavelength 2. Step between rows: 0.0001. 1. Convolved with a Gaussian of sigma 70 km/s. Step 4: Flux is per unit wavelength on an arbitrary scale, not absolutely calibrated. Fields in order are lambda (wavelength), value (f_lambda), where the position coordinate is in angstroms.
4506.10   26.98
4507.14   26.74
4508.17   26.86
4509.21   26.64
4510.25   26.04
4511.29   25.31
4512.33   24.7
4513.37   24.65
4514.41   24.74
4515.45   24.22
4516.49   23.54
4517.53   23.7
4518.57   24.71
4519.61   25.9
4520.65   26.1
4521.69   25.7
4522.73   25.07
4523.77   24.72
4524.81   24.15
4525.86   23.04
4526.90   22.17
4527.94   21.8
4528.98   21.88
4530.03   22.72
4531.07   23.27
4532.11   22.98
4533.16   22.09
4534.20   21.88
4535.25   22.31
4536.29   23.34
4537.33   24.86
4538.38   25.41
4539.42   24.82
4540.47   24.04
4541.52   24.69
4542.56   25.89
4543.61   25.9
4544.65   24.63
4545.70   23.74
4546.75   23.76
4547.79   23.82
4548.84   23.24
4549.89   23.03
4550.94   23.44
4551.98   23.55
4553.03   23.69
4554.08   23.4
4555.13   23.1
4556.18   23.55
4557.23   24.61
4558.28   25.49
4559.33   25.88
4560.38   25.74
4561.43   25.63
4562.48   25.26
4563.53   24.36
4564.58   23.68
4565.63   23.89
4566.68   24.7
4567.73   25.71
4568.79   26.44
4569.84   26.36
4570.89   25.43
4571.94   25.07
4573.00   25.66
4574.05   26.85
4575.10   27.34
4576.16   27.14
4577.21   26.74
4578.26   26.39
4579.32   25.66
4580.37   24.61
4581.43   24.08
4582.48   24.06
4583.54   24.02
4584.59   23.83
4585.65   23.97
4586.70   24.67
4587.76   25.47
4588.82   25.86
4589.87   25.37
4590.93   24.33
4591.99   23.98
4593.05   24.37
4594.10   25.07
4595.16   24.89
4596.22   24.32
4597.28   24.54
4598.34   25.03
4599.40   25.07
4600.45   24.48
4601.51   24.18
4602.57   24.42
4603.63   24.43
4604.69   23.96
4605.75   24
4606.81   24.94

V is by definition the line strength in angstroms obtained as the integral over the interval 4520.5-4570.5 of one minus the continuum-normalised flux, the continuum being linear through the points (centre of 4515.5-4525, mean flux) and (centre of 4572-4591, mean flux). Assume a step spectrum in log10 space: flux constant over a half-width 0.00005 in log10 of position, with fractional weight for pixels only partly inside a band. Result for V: 1.8 angstroms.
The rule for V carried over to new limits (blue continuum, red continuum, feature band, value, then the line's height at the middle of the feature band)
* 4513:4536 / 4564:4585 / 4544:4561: 0.40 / 24.6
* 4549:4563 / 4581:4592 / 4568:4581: -0.89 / 24.4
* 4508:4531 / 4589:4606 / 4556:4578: -0.93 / 24.5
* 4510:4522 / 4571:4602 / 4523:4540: 1.16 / 24.9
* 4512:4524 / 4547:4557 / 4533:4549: -0.12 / 23.9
